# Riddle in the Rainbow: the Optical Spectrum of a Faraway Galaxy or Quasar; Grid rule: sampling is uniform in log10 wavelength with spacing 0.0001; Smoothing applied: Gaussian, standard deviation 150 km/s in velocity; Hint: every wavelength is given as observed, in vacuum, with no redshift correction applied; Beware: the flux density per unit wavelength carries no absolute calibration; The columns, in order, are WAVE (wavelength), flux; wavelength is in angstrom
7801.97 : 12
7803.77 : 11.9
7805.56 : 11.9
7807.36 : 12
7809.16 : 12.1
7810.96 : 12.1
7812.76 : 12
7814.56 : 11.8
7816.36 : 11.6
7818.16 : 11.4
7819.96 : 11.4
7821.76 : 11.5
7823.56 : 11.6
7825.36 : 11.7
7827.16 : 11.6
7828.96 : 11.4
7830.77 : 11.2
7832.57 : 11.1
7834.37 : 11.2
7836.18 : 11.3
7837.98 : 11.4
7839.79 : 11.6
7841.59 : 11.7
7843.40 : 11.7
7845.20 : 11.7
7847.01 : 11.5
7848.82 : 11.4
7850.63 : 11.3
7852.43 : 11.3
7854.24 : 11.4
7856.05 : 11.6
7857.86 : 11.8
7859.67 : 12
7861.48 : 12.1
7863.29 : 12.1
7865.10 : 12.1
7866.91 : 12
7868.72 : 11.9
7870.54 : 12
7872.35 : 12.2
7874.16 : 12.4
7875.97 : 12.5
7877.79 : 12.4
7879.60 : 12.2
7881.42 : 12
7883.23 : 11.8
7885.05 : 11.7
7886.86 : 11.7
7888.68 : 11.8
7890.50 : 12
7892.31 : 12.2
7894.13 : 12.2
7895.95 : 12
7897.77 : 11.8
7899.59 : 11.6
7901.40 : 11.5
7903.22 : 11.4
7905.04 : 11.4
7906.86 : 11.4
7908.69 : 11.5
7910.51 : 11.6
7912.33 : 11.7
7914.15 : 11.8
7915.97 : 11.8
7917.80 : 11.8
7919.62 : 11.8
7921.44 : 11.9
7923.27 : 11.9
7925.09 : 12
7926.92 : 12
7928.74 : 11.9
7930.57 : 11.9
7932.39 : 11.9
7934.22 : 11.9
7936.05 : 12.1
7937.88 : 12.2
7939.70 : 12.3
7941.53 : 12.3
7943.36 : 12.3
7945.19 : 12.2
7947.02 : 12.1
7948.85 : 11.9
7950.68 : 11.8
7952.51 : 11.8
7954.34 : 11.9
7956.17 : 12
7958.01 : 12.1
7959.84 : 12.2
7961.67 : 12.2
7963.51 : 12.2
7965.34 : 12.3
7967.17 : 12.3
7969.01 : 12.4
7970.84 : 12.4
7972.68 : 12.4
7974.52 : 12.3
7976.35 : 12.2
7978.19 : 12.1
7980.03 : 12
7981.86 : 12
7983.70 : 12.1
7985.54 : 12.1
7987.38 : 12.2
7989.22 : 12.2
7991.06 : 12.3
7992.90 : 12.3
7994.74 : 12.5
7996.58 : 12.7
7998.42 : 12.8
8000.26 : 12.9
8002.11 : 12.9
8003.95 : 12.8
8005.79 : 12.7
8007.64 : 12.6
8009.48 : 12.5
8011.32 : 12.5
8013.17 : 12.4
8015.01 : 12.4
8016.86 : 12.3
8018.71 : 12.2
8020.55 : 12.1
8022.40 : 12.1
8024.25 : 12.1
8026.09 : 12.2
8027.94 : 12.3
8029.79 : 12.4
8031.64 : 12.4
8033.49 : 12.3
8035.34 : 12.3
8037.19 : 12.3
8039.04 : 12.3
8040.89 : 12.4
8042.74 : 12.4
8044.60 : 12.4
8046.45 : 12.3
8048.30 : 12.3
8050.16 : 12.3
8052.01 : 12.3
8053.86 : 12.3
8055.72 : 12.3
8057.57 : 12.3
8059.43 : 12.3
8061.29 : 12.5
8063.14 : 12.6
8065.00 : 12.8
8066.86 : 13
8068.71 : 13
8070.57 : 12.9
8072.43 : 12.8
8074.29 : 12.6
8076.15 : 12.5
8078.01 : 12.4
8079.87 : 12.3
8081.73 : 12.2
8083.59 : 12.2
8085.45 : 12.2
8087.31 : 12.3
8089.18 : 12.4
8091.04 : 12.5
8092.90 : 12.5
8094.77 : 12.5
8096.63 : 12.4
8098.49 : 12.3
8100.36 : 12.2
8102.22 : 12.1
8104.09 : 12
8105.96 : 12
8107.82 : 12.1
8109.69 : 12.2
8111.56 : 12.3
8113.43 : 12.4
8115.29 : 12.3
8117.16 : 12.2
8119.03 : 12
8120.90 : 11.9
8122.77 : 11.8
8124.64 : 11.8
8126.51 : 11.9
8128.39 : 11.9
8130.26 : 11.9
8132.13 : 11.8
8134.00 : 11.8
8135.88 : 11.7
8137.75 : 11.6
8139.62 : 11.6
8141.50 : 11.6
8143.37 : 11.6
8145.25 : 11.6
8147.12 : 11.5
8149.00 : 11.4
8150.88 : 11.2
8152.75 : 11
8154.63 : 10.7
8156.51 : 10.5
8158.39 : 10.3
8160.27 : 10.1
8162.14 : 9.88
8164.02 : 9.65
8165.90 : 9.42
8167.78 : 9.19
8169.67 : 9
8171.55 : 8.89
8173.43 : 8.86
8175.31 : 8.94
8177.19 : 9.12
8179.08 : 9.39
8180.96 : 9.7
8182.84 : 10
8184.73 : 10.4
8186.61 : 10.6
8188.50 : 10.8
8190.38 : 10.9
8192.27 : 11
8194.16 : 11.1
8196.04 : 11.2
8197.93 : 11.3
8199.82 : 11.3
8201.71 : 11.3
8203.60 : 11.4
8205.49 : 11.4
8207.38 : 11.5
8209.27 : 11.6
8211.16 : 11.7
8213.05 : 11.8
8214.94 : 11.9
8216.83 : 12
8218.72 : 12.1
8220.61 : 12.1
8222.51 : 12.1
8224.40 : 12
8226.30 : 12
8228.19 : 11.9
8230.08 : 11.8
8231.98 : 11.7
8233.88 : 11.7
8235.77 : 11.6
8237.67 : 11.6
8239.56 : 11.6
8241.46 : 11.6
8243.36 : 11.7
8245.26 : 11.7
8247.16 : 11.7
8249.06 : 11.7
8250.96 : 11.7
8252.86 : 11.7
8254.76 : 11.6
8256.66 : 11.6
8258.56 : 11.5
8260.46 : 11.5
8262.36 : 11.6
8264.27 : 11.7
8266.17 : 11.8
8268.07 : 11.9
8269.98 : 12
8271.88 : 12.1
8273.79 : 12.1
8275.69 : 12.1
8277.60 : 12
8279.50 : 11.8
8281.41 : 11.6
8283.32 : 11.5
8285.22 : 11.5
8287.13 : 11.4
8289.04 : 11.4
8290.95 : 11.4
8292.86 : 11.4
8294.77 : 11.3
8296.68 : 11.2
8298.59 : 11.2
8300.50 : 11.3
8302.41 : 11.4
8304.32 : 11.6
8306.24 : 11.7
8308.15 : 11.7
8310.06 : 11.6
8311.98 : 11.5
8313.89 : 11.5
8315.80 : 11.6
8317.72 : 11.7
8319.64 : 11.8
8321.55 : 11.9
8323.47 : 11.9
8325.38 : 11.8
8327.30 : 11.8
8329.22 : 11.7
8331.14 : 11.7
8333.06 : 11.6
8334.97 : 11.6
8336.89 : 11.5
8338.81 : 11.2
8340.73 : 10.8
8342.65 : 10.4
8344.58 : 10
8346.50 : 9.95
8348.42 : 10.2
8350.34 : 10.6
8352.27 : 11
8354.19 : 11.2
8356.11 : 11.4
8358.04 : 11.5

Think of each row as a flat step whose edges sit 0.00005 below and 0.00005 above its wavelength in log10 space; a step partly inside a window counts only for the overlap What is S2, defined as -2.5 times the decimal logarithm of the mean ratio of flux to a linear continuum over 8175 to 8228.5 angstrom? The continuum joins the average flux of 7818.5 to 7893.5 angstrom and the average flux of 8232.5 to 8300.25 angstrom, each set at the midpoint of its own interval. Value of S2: 0.05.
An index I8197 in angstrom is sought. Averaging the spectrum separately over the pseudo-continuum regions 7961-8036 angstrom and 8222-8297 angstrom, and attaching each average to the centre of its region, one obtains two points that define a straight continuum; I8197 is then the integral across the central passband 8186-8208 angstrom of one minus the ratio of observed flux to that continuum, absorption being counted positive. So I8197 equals 1.3 angstrom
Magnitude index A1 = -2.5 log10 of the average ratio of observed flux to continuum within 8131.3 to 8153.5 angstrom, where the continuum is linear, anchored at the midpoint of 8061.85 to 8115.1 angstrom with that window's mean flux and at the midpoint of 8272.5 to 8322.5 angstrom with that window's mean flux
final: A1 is 0.061 mag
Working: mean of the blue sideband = 12.4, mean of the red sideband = 11.6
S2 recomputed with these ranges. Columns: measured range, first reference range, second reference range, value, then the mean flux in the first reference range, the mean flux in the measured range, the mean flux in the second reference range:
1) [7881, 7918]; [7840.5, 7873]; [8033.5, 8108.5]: 0.01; 11.8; 11.7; 12.4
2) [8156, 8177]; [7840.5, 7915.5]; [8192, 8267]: 0.23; 11.8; 9.49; 11.7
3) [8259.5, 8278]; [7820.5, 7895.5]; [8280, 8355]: -0.05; 11.8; 11.9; 11.3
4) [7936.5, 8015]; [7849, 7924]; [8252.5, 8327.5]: -0.05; 11.8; 12.3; 11.6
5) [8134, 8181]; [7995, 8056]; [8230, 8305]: 0.16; 12.4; 10.4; 11.6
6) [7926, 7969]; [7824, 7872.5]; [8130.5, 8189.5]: -0.08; 11.6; 12.1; 10.5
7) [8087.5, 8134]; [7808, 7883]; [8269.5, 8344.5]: -0.05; 11.7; 12.1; 11.6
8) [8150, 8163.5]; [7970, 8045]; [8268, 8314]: 0.14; 12.4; 10.5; 11.6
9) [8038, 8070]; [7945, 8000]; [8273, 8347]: -0.04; 12.2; 12.5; 11.5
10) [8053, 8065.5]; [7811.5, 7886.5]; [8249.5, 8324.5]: -0.07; 11.7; 12.4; 11.6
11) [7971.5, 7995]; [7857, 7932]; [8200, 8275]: -0.03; 11.9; 12.2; 11.7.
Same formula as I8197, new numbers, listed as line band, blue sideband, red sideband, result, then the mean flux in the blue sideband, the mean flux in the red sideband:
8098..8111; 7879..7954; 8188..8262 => -0.46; 11.9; 11.6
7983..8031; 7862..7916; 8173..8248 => -3.14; 11.9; 11.2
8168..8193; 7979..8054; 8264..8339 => 4.52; 12.4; 11.6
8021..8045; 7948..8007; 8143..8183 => -1.39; 12.3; 10.1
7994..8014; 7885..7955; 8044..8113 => -0.85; 11.9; 12.4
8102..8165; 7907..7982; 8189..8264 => 1.20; 12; 11.6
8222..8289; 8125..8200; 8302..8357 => -4.32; 10.7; 11.3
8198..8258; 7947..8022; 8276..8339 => 0.26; 12.3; 11.6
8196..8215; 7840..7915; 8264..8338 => 0.32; 11.8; 11.6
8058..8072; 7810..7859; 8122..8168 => -1.85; 11.5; 11.1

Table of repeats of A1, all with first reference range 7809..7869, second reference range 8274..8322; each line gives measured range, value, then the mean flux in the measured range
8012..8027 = -0.057 mag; 12.2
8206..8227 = -0.028 mag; 11.9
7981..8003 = -0.073 mag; 12.4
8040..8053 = -0.067 mag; 12.3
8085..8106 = -0.064 mag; 12.3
